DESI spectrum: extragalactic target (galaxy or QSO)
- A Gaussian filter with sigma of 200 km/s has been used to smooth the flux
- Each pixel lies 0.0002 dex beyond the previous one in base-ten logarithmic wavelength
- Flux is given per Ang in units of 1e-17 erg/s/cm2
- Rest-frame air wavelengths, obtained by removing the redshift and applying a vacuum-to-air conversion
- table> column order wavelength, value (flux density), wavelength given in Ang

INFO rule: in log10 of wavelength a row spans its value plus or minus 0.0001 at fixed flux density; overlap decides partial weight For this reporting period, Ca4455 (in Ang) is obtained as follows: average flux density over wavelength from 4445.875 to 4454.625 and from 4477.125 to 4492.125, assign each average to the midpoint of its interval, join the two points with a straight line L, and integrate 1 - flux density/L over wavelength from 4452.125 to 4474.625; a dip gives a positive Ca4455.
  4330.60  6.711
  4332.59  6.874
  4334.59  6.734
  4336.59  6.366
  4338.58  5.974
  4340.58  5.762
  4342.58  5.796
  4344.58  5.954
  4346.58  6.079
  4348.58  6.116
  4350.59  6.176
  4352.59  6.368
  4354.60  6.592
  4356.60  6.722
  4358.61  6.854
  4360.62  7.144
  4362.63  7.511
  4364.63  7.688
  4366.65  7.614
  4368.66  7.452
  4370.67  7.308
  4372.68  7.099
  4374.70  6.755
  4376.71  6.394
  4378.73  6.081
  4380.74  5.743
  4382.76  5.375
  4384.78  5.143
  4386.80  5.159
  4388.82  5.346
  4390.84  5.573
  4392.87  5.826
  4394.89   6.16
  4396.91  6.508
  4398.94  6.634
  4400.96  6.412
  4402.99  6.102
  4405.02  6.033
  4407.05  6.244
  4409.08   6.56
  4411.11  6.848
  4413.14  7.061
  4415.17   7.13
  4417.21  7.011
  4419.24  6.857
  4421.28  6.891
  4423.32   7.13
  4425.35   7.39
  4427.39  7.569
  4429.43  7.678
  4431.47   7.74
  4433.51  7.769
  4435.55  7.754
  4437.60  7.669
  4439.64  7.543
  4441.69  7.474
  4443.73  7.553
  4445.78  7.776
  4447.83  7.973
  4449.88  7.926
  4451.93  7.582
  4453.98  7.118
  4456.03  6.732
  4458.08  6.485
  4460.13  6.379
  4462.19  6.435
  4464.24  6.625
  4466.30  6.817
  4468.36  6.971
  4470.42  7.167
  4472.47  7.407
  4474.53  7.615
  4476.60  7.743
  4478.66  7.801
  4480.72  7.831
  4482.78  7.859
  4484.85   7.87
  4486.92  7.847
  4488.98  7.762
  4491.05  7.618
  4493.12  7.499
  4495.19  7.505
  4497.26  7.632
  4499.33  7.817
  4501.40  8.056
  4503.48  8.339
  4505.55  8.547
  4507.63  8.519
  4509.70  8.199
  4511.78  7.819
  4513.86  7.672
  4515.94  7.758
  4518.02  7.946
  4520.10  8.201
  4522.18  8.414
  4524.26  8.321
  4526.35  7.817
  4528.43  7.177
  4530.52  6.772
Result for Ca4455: 2.46 Ang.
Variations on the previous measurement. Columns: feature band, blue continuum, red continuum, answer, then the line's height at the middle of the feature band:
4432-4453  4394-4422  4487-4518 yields -1.85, 7.08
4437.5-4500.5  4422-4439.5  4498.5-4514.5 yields 3.52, 7.86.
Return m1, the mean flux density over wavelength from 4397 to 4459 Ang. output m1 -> 7.15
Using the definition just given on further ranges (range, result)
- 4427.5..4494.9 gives 7.44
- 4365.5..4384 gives 6.63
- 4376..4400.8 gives 5.84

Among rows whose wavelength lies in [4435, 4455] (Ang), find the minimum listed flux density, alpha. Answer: 7.118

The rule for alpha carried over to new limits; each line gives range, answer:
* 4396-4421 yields 6.033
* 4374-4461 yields 5.143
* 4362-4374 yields 7.099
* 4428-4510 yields 6.379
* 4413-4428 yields 6.857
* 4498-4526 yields 7.672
